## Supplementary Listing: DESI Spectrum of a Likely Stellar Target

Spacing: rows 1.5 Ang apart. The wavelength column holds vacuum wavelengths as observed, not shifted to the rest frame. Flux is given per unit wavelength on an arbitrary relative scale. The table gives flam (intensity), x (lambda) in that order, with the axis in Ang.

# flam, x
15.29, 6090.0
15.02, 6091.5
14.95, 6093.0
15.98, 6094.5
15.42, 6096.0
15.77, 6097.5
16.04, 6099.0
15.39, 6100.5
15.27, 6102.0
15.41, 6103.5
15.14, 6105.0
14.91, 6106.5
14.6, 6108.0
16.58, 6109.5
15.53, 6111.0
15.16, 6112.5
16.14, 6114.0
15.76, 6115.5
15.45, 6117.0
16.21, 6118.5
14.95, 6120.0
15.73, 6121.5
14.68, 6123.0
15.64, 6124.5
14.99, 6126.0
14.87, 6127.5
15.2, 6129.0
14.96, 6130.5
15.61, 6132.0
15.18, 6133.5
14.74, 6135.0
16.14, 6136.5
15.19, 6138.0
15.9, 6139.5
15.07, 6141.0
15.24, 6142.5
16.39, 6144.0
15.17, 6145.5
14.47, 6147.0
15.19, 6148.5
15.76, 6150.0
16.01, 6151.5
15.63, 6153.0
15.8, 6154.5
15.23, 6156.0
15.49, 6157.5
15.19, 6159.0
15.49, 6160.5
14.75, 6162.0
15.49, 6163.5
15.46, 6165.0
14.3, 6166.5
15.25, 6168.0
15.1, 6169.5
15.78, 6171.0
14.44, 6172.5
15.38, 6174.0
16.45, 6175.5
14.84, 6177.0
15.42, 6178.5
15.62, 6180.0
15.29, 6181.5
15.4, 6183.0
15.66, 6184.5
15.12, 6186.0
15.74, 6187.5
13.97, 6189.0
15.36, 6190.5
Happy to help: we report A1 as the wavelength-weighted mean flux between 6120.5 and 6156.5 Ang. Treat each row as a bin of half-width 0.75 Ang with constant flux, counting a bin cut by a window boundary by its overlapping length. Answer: 15.4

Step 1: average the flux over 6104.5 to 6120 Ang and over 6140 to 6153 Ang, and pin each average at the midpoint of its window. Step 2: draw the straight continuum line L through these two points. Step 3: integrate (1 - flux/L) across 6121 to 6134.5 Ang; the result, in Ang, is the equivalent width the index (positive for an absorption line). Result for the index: 0.3 Ang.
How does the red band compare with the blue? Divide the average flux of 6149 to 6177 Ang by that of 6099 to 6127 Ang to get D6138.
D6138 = 1.00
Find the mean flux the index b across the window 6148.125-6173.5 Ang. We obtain 15.3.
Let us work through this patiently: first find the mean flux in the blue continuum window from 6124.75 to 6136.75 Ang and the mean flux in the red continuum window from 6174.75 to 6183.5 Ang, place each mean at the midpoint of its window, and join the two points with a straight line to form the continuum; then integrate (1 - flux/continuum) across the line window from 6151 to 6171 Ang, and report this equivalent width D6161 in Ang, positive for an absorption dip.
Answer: 0.1 Ang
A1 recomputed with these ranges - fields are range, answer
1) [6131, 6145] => 15.5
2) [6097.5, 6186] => 15.4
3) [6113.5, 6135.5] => 15.3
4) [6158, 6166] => 15.3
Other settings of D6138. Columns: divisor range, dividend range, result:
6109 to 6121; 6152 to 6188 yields 0.98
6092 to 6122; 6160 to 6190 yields 0.98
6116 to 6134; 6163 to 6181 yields 1.00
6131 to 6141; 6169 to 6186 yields 1.00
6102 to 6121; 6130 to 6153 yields 1.00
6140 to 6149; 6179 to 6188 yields 1.01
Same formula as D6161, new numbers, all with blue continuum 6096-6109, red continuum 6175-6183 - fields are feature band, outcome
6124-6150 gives 0.18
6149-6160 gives -0.10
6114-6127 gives -0.07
